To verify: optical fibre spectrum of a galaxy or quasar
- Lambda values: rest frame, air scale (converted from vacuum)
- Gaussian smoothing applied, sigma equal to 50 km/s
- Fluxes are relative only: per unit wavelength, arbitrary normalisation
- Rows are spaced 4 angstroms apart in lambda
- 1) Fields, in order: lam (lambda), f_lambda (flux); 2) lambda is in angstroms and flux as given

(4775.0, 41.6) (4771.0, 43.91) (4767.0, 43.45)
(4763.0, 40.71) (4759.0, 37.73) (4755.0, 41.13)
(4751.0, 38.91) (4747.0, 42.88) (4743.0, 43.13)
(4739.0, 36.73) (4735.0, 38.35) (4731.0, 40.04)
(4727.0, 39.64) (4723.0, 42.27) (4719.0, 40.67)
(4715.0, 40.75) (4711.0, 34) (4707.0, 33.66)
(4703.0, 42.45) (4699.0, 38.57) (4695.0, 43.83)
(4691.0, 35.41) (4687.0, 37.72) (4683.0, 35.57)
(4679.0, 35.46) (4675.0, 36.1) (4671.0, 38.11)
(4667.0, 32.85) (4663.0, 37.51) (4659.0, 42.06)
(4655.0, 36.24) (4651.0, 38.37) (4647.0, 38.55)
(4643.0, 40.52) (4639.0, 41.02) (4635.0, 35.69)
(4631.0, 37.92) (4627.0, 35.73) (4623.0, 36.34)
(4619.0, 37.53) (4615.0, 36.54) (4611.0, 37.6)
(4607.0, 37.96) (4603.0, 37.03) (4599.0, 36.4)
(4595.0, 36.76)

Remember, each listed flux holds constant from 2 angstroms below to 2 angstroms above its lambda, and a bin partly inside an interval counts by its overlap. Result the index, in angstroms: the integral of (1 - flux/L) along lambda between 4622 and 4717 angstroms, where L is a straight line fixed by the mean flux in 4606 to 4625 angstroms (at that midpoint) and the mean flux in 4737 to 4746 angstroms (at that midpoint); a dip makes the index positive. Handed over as 1.9 angstroms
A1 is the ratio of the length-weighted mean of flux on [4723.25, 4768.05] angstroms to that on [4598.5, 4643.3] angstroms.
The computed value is 1.08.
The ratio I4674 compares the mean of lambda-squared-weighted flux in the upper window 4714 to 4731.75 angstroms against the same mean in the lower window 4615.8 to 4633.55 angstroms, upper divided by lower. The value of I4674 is 1.15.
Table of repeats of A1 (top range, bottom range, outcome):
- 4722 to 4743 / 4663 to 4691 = 1.10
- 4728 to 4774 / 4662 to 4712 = 1.10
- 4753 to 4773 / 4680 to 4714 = 1.10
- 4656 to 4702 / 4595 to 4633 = 1.02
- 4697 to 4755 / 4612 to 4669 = 1.05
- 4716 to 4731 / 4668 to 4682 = 1.12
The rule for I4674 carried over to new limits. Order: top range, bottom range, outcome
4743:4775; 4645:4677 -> 1.15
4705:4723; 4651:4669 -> 1.04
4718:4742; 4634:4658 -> 1.06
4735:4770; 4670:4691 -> 1.15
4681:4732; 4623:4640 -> 1.08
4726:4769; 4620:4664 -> 1.10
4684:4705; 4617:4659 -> 1.06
